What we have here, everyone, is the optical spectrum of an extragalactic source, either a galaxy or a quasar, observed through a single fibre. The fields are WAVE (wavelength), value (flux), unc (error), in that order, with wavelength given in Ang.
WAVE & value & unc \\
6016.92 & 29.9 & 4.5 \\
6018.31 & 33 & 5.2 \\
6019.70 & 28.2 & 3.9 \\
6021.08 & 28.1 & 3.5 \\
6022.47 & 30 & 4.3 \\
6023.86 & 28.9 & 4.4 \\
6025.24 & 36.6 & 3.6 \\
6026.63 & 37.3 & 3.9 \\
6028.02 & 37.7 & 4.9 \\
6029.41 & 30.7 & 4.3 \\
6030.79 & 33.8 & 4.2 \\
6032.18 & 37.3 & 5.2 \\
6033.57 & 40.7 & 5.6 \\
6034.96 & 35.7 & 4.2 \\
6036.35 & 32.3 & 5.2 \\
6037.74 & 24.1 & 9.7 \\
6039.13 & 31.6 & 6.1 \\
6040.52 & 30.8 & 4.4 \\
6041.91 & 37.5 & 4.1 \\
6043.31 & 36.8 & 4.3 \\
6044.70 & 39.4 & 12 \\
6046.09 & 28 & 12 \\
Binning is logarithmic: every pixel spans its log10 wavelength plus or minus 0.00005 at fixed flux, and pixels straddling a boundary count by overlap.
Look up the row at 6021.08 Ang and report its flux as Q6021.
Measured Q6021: 28.1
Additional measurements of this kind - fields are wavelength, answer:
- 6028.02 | 37.7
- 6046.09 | 28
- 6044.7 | 39.4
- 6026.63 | 37.3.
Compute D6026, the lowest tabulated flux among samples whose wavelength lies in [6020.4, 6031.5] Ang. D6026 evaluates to 28.1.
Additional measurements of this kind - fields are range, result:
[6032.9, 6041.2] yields 24.1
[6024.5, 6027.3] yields 36.6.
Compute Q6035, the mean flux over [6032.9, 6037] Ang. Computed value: 36.2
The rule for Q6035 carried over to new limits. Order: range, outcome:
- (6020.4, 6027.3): 32.2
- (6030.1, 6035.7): 36.8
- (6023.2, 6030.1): 34.3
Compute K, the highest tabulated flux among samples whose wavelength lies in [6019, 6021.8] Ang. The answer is 28.2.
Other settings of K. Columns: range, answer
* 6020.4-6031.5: 37.7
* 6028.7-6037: 40.7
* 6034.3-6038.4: 35.7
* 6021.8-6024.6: 30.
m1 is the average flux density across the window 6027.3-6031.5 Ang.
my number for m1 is 34.1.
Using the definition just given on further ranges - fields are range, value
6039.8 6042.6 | 34.1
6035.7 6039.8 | 29.3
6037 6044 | 32.1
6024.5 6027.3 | 36.9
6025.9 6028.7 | 37.4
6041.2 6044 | 37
